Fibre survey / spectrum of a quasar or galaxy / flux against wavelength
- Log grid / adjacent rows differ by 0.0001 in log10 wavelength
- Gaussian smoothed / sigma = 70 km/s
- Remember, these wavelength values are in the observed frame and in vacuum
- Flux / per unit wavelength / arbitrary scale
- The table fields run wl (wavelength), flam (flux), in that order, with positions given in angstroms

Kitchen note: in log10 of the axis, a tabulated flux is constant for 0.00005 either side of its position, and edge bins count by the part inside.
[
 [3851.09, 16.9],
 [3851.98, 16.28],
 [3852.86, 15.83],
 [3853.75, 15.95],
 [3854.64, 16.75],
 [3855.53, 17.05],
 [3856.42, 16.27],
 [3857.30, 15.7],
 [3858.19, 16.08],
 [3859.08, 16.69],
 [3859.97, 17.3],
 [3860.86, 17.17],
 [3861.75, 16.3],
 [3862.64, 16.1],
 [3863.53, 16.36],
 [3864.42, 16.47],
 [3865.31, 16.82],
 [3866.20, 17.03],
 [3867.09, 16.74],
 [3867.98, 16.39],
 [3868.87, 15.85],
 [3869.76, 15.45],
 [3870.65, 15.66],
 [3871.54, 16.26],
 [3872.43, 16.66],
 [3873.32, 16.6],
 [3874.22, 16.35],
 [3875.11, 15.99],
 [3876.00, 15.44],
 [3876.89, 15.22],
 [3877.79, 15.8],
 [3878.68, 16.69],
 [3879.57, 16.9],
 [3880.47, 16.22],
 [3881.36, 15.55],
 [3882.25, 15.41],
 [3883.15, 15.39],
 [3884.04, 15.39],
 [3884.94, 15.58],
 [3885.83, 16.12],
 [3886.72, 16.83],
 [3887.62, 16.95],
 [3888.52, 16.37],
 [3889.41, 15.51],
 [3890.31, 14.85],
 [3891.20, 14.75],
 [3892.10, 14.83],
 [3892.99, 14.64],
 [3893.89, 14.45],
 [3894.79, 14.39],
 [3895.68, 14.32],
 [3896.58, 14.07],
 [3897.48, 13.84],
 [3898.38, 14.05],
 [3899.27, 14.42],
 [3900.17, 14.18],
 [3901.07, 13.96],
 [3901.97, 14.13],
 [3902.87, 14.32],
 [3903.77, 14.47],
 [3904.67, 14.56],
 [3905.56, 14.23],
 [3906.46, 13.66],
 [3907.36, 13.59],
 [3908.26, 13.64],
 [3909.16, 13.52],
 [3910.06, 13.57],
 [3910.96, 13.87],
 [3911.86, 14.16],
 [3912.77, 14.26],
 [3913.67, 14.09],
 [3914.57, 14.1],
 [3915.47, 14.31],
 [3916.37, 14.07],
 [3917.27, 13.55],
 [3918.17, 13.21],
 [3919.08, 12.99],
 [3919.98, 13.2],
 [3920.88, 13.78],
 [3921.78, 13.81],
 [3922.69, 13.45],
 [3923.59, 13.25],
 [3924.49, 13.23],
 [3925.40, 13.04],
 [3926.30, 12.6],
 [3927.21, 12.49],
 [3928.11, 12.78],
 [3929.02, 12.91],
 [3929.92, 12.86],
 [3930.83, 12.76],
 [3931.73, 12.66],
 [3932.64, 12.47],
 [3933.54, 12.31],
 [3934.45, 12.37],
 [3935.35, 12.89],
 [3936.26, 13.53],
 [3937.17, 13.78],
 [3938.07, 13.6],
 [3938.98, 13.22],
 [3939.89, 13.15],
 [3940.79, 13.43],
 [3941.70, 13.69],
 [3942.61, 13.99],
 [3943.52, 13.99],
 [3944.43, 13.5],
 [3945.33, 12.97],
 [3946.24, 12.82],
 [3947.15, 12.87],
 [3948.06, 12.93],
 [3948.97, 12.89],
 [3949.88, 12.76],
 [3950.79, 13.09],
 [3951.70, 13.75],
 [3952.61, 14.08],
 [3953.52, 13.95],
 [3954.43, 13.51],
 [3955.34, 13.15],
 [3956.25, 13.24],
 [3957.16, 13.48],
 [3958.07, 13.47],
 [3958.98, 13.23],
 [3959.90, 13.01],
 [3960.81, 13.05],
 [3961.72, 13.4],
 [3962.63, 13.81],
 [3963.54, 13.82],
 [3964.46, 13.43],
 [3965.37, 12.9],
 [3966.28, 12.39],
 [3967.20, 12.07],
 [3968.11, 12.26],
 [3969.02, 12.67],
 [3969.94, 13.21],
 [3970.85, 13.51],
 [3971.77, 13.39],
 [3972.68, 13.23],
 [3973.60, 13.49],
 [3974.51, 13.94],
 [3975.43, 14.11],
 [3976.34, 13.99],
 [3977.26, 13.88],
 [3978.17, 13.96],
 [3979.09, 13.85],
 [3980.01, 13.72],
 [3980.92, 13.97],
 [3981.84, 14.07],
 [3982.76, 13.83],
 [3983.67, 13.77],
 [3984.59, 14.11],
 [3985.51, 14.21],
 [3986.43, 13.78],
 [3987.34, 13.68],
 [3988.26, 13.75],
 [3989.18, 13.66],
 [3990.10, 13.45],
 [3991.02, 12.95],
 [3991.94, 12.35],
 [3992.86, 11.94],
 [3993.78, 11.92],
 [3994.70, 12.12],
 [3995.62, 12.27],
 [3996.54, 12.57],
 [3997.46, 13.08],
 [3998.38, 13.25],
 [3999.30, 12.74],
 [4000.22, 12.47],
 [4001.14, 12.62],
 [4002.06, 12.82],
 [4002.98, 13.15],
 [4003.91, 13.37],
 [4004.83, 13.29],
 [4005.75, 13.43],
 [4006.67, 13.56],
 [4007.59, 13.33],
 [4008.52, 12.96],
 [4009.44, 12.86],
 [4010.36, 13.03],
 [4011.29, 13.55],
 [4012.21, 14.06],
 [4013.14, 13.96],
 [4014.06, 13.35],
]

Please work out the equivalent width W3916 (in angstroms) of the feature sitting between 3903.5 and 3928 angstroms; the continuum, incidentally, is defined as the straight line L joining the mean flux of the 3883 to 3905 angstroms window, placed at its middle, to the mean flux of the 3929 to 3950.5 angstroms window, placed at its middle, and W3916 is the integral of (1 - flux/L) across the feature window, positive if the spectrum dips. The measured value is 0.7 angstroms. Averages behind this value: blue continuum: 14.9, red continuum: 13.1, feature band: 13.6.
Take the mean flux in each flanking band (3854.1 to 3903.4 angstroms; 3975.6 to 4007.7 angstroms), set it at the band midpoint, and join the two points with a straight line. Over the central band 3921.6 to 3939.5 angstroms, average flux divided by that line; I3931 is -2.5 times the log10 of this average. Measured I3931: 0.13 mag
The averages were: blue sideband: 15.7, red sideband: 13.3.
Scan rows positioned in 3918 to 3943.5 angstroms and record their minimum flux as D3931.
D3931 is 12.31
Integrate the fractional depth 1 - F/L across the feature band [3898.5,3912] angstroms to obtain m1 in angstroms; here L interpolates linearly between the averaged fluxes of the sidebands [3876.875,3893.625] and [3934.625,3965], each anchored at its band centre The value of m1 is 0.9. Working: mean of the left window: 15.7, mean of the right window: 13.4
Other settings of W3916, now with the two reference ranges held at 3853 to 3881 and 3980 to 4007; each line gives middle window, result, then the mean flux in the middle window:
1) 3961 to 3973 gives 0.7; 13.1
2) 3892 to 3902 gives 0.8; 14.3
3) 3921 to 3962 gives 3.6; 13.2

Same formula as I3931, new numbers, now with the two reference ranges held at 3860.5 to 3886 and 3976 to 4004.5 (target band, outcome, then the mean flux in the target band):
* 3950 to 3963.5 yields 0.05 mag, 13.4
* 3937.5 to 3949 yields 0.08 mag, 13.3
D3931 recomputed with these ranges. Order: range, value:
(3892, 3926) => 12.99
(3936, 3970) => 12.07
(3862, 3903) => 13.84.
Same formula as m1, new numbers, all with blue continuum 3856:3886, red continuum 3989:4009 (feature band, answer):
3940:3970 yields 1.65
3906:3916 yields 0.83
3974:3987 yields -0.58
